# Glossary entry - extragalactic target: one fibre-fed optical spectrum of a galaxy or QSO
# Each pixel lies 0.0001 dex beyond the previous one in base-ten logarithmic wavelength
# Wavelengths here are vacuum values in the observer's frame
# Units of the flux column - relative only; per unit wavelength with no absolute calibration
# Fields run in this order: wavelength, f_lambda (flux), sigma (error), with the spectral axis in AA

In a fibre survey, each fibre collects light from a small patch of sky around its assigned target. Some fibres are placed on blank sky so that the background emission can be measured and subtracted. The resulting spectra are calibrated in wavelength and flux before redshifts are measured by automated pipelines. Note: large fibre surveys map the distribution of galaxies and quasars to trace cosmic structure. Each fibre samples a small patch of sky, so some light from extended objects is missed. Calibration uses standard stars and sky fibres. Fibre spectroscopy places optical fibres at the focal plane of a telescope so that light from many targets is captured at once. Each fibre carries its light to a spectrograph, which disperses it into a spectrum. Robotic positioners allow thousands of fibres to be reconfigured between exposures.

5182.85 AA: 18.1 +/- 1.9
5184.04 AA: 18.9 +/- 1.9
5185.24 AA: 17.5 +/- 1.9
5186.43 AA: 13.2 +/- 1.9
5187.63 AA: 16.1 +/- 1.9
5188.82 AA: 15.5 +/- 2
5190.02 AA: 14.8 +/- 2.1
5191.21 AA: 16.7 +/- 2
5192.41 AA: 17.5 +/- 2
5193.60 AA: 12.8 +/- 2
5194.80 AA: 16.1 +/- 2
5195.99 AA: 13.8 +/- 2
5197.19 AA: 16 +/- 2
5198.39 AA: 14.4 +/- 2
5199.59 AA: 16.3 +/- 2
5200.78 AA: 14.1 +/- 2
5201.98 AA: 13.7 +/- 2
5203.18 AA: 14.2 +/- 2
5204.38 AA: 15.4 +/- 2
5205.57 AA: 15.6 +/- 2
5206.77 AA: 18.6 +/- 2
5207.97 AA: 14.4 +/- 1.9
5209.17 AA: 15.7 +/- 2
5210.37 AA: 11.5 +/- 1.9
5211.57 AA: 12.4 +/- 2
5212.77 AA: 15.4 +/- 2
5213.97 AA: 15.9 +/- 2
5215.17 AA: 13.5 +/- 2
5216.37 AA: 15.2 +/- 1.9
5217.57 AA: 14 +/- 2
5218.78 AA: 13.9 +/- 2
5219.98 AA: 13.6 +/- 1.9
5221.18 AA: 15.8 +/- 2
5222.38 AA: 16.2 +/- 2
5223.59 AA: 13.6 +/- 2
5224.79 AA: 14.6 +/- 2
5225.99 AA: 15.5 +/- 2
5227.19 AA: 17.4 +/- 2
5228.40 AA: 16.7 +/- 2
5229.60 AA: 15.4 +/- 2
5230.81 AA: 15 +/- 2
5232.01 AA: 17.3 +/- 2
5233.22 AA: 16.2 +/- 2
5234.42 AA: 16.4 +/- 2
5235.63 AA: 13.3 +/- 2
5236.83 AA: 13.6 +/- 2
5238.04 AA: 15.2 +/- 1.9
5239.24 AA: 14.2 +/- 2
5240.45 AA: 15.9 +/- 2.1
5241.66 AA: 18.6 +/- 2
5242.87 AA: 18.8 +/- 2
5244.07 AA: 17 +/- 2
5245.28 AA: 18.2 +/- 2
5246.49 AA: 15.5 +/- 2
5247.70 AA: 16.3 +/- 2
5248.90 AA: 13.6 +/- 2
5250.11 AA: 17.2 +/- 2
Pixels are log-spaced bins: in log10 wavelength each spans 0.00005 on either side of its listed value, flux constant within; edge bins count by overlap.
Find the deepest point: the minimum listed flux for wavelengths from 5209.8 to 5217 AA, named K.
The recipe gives 11.5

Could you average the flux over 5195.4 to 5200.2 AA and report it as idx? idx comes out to 15.1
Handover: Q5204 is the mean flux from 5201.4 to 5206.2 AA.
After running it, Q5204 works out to 14.8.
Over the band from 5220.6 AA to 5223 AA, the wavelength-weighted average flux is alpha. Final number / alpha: 16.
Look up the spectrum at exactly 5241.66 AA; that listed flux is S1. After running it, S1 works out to 18.6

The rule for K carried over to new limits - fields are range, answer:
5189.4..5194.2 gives 12.8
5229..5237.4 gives 13.3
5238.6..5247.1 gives 14.2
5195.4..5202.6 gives 13.7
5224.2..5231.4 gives 14.6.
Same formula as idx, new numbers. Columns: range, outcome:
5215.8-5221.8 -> 14.5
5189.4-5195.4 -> 15.6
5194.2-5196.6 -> 15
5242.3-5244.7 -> 17.9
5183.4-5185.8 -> 18.2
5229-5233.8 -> 16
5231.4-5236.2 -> 15.8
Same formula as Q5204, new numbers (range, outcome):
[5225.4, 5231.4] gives 16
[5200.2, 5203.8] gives 14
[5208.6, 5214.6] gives 14.2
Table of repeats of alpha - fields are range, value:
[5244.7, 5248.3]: 16.7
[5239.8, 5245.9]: 17.7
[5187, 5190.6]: 15.4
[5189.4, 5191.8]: 15.7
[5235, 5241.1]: 14.5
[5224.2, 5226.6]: 15.1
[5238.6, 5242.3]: 16.2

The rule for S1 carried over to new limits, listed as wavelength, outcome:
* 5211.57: 12.4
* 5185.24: 17.5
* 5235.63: 13.3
